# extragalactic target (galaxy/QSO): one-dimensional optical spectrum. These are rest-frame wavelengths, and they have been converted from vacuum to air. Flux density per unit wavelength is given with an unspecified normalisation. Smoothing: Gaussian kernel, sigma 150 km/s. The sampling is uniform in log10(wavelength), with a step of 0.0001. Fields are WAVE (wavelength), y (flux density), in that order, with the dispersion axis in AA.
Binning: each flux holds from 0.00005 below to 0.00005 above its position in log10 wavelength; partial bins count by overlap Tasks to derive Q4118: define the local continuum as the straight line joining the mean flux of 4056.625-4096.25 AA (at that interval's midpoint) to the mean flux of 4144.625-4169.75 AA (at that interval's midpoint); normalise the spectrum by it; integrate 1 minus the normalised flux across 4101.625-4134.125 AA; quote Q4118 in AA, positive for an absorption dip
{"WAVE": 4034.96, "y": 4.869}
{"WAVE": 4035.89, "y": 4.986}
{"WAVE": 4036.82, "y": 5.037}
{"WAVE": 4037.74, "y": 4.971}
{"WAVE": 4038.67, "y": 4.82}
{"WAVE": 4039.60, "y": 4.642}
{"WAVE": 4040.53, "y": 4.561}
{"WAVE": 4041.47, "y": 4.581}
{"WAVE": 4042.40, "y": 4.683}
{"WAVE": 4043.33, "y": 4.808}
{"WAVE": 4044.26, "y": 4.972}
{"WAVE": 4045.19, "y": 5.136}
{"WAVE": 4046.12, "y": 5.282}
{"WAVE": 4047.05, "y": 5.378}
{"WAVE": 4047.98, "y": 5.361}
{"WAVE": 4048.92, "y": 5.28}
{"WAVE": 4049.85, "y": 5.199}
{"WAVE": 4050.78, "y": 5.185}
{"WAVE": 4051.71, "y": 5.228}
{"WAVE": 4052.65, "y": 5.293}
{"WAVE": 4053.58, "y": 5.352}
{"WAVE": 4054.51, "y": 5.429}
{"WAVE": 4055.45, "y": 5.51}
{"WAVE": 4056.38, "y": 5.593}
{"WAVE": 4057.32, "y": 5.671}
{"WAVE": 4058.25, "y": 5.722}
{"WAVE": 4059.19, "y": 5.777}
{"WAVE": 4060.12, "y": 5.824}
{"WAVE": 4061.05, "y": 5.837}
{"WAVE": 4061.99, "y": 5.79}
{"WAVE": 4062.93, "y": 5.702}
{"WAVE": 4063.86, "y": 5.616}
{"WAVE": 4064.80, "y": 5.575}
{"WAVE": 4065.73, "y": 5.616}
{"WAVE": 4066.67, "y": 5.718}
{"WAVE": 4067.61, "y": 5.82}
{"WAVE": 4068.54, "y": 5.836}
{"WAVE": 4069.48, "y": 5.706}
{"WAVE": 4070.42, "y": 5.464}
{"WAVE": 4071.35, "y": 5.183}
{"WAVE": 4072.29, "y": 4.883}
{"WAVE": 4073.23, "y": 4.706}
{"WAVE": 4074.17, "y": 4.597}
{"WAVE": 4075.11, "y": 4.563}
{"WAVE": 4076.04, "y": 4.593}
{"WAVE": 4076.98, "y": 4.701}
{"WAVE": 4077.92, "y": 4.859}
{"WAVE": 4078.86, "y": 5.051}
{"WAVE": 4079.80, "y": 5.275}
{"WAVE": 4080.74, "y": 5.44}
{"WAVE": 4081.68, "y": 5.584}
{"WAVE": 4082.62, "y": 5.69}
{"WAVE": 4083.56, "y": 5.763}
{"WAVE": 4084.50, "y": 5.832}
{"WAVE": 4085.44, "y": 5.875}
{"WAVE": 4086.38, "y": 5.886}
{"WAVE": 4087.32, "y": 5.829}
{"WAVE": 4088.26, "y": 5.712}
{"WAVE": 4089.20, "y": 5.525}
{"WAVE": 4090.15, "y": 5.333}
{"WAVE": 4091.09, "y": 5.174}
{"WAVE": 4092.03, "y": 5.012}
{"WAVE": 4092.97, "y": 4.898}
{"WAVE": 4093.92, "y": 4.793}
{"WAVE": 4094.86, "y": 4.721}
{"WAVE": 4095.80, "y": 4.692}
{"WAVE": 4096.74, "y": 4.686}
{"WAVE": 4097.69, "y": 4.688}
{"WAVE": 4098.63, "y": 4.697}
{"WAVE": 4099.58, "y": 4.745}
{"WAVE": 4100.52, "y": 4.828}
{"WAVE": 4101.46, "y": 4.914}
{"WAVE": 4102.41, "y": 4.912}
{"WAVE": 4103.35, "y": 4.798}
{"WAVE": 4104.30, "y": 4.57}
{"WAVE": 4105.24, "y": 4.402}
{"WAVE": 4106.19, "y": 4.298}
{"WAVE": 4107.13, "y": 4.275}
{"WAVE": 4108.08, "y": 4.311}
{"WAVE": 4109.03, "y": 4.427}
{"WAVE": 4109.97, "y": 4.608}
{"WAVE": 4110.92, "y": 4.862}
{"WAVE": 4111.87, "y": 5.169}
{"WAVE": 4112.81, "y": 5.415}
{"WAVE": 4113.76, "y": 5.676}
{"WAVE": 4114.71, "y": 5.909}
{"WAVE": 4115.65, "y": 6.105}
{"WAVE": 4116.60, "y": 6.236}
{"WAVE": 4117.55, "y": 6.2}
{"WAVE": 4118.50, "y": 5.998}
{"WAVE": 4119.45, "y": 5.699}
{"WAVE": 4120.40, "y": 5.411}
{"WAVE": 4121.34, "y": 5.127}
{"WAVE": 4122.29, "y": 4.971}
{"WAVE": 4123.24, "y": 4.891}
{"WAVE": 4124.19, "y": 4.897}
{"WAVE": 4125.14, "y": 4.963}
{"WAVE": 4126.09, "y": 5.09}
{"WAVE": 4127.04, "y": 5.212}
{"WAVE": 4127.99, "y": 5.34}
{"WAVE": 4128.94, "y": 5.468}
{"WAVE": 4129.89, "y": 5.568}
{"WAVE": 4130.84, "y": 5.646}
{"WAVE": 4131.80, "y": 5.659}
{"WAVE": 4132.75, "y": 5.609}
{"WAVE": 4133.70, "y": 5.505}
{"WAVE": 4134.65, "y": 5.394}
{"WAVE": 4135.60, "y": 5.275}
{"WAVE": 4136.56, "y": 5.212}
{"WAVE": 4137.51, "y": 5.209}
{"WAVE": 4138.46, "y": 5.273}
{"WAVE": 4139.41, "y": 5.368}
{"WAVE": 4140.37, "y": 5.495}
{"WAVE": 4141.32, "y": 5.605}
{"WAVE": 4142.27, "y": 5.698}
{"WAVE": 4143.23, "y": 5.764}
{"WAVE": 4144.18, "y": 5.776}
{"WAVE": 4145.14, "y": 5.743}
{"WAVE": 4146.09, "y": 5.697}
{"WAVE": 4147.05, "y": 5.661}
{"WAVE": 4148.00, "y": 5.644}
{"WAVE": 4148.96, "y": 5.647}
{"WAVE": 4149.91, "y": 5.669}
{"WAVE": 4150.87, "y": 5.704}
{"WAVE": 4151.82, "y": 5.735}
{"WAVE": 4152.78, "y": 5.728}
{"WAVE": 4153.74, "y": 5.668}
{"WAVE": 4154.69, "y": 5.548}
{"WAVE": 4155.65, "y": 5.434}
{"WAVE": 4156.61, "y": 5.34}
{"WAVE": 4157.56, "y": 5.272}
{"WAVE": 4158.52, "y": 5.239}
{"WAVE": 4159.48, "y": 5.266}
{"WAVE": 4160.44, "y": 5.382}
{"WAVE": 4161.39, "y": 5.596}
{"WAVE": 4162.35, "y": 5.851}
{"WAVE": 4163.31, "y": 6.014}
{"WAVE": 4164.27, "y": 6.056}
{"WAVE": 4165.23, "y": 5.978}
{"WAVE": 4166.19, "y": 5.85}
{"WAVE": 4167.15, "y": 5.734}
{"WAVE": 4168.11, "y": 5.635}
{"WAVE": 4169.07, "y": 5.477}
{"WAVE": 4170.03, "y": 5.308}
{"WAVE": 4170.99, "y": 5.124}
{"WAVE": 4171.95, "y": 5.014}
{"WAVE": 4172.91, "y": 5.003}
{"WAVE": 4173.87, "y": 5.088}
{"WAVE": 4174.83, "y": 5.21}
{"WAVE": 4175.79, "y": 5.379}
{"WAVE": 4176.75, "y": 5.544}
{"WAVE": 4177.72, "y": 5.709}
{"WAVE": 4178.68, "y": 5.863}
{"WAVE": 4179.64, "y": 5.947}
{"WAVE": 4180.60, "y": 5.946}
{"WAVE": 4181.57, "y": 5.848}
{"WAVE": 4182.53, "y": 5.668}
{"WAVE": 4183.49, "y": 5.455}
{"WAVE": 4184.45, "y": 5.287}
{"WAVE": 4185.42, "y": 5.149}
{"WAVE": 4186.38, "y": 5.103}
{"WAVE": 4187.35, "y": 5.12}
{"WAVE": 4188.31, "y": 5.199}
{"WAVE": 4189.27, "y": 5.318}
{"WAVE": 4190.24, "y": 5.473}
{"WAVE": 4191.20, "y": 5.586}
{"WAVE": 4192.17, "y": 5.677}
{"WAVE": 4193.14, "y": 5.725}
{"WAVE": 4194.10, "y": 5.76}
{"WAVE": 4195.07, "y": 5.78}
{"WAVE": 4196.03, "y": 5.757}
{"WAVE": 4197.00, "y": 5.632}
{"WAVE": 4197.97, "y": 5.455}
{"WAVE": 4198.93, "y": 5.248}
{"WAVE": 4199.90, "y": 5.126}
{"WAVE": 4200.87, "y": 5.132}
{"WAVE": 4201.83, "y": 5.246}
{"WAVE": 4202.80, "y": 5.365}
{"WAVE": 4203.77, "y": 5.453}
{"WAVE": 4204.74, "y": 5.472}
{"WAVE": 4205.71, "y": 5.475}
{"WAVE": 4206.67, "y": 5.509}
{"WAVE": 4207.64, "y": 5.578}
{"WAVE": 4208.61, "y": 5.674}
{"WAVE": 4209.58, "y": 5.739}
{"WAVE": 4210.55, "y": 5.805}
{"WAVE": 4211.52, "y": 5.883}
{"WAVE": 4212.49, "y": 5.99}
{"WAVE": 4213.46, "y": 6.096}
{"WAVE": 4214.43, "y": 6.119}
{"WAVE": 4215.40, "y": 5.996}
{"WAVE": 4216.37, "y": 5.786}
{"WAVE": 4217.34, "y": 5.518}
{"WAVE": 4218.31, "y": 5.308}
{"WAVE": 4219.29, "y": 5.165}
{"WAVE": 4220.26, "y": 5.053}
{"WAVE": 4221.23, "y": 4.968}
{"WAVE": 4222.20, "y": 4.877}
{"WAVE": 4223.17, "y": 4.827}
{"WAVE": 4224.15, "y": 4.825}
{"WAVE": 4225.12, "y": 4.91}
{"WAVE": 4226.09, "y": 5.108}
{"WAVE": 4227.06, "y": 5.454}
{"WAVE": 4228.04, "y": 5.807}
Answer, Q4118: 1.8 AA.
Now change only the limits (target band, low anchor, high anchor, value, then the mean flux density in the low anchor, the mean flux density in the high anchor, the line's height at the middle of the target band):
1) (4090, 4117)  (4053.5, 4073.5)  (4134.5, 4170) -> 3.1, 5.57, 5.58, 5.58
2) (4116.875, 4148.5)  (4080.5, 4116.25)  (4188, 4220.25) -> -1.2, 5.11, 5.57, 5.26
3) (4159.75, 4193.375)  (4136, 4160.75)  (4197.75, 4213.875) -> 0.1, 5.53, 5.54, 5.54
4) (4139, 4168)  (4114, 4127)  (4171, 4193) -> -0.9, 5.49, 5.43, 5.46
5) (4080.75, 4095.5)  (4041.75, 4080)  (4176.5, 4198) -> -0.2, 5.31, 5.57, 5.36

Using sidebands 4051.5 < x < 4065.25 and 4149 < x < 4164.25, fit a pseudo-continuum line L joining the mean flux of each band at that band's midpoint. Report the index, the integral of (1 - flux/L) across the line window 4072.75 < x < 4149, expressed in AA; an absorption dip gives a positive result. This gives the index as 4.8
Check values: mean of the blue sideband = 5.6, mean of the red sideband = 5.58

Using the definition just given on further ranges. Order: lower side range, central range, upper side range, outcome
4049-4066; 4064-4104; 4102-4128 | 1.2 AA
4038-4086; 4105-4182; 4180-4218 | 0.3 AA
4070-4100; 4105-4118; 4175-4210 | 0.2 AA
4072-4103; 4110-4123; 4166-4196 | -0.8 AA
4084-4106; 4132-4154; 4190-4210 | -1.3 AA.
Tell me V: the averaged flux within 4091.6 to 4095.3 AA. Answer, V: 4.85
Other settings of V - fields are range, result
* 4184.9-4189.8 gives 5.18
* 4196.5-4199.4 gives 5.45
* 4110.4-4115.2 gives 5.4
